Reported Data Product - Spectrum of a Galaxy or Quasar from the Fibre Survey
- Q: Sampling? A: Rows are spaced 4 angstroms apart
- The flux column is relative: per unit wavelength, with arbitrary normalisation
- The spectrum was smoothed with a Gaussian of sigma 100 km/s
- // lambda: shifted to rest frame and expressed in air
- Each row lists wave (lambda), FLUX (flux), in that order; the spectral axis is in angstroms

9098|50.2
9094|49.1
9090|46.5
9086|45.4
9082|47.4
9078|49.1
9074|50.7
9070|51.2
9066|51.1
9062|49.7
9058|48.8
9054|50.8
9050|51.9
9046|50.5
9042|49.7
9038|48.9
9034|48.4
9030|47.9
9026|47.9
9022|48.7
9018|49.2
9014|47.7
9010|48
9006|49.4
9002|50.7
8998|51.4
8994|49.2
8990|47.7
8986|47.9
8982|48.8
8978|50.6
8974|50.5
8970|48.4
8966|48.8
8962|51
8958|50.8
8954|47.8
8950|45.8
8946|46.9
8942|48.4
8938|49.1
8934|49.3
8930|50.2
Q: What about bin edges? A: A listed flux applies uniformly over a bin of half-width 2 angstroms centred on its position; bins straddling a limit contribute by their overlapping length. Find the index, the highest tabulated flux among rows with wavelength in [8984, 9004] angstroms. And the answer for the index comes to 51.4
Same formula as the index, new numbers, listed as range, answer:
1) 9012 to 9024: 49.2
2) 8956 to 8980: 51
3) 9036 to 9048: 50.5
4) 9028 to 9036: 48.4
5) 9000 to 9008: 50.7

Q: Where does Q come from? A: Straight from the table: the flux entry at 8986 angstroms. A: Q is 47.9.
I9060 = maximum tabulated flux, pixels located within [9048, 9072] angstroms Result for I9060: 51.9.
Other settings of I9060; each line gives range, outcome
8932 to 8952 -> 49.3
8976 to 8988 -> 50.6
